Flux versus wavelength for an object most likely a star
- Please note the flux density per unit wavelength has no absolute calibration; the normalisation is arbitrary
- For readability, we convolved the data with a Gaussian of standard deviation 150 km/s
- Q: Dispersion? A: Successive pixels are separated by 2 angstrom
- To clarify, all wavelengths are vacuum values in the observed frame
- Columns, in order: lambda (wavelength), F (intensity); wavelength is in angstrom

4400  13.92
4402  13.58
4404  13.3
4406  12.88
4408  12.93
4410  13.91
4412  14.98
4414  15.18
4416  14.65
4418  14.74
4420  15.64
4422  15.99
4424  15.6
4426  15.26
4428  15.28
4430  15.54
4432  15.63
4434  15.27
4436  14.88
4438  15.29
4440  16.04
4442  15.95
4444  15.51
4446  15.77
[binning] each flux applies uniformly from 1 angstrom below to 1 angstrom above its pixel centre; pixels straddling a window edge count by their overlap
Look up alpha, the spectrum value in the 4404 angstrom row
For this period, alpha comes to 13.3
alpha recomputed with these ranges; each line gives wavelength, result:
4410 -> 13.91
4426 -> 15.26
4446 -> 15.77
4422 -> 15.99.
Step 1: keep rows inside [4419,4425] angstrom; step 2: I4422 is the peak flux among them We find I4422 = 15.99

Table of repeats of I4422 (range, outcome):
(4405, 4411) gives 13.91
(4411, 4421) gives 15.64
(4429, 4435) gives 15.63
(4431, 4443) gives 16.04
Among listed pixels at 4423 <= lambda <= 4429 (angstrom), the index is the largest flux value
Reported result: 15.6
